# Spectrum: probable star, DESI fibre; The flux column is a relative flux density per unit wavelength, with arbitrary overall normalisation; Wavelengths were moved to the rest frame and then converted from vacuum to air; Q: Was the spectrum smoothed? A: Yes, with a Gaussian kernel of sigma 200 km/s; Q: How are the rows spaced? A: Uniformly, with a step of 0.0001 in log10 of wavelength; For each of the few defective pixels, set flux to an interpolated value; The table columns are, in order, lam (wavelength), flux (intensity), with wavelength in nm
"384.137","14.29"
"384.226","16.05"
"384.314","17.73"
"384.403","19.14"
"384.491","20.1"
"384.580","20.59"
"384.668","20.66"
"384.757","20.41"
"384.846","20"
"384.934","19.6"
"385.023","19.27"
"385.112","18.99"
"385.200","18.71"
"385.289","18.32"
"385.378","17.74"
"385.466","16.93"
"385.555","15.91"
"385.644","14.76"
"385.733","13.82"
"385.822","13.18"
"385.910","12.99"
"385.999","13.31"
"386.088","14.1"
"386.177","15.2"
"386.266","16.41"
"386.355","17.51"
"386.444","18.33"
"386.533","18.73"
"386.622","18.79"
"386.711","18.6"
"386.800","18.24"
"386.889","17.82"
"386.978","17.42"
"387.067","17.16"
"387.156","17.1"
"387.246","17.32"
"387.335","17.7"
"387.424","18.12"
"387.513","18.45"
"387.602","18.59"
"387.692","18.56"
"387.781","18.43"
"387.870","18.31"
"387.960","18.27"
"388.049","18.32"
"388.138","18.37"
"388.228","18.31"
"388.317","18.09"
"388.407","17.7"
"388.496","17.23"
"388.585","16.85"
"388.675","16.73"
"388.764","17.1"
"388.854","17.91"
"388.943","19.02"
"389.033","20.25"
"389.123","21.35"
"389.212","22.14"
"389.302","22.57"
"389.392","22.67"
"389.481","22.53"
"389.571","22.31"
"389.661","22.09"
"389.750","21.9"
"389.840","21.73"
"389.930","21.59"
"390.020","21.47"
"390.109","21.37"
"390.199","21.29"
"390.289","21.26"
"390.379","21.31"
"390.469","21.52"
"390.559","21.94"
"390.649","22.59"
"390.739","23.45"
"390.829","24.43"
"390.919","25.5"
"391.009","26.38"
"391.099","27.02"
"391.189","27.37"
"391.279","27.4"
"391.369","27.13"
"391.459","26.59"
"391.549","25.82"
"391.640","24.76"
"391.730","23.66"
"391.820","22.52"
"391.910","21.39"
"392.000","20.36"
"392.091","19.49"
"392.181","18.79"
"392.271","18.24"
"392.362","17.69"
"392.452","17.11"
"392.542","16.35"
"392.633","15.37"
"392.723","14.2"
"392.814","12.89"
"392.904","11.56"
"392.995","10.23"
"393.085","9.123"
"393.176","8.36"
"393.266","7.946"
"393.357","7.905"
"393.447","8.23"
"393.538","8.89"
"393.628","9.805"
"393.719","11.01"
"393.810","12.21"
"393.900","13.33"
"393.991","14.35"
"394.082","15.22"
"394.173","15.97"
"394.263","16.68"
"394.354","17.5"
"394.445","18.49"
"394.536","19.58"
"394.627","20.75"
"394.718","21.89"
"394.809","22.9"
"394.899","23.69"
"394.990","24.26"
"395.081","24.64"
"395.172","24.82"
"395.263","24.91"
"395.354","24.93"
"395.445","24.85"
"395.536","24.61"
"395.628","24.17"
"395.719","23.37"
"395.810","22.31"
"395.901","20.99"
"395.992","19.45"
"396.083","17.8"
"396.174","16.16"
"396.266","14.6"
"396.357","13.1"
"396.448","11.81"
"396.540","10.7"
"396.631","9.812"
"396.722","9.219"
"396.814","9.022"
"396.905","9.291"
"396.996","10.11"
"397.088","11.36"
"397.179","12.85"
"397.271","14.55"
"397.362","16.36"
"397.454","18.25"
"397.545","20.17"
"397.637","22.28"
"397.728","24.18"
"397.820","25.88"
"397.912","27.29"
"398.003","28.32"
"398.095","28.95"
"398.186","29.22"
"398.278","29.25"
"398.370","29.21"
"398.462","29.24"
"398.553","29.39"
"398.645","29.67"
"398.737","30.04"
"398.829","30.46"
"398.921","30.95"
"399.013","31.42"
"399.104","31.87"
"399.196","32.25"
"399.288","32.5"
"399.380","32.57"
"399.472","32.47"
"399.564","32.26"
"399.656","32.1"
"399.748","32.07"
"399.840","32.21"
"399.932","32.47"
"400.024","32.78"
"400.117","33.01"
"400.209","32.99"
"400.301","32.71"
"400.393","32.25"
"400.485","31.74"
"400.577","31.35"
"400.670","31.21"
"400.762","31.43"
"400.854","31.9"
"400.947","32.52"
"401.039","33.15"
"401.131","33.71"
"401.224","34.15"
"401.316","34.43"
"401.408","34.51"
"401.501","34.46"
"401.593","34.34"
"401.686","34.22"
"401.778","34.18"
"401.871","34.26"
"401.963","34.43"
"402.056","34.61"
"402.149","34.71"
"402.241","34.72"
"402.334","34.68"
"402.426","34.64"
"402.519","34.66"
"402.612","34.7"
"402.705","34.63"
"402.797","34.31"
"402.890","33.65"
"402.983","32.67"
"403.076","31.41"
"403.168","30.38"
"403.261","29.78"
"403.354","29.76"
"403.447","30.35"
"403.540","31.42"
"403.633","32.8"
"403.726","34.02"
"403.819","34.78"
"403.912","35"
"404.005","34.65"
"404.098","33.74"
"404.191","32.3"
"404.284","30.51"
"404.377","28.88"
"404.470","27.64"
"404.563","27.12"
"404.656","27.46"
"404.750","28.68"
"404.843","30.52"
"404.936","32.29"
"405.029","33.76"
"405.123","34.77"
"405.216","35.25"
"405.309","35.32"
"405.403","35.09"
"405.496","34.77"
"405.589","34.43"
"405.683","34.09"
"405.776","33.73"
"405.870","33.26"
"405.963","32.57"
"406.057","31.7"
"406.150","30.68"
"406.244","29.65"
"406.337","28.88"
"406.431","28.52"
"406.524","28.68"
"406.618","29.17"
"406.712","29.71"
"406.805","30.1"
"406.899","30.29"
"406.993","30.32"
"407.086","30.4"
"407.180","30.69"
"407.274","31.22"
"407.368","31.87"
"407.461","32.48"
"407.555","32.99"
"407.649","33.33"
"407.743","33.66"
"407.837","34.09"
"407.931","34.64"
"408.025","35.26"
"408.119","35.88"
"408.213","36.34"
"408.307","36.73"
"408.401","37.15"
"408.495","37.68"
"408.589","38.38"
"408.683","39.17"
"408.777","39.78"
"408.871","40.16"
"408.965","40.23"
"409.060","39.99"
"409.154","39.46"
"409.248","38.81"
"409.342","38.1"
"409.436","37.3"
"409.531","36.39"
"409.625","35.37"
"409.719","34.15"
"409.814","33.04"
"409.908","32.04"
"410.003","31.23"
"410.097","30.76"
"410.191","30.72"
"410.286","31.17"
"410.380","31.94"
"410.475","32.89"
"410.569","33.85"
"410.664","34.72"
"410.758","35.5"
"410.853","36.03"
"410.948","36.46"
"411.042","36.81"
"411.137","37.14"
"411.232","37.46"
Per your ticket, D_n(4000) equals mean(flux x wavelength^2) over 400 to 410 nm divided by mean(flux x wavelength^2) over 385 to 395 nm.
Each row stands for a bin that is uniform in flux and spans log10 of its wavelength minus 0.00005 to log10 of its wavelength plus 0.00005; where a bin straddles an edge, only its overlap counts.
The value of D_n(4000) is 1.95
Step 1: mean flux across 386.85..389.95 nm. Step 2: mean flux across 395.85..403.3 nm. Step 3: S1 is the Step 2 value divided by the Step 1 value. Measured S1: 1.4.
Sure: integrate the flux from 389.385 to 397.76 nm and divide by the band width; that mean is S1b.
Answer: 18.6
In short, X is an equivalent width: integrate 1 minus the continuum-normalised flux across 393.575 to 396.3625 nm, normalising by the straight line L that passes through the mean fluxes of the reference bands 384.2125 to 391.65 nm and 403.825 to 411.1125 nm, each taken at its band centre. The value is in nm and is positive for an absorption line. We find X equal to 0.61 nm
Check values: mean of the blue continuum 19.7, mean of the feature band 19.4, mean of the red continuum 33.6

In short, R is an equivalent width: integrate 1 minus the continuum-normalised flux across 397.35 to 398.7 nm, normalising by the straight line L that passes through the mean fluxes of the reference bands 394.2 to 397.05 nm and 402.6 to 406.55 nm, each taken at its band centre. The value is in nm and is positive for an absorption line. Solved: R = -0.23 nm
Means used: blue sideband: 18.6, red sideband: 32.1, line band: 26.1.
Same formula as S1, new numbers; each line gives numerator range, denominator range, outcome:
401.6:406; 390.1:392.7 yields 1.48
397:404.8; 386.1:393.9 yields 1.63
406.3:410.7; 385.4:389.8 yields 1.89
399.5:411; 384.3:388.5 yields 1.88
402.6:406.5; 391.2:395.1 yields 1.85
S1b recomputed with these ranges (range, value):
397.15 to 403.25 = 30.8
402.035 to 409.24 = 33.2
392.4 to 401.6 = 22.6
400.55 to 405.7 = 32.9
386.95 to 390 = 19.2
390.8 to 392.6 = 22.8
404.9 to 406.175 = 33.8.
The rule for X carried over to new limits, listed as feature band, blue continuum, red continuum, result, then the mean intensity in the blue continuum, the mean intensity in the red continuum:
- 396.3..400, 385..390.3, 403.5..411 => 0.391 nm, 18.4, 33.5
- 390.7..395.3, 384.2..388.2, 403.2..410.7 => 0.823 nm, 17.7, 33.3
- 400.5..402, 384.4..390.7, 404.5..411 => -0.232 nm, 18.8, 33.7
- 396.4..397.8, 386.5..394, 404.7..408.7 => 0.596 nm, 18.8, 32.9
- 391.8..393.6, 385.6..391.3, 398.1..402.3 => 0.734 nm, 19.5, 32.3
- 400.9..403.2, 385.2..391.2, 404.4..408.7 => -0.367 nm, 19.2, 32.6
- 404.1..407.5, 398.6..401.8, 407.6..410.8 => 0.303 nm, 32.5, 35.6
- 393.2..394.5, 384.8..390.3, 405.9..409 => 0.592 nm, 18.5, 33.4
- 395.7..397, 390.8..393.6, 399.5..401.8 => 0.556 nm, 18.4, 32.9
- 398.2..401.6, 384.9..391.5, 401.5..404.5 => -0.193 nm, 19.6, 33.1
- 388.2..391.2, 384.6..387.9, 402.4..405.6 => -0.133 nm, 17.5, 32.4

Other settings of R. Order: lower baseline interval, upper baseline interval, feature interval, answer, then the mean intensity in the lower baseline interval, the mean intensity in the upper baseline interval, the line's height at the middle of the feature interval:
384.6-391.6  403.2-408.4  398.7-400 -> -0.20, 19.7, 32.1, 27.6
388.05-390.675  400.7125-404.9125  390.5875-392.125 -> -0.16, 20.3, 32.7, 22.2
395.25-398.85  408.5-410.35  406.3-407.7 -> 0.11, 20.6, 36.1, 33.1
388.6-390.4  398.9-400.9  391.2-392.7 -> 0.13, 20.9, 32.1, 23.5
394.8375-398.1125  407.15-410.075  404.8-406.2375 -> -0.09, 19.1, 35.7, 31.5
